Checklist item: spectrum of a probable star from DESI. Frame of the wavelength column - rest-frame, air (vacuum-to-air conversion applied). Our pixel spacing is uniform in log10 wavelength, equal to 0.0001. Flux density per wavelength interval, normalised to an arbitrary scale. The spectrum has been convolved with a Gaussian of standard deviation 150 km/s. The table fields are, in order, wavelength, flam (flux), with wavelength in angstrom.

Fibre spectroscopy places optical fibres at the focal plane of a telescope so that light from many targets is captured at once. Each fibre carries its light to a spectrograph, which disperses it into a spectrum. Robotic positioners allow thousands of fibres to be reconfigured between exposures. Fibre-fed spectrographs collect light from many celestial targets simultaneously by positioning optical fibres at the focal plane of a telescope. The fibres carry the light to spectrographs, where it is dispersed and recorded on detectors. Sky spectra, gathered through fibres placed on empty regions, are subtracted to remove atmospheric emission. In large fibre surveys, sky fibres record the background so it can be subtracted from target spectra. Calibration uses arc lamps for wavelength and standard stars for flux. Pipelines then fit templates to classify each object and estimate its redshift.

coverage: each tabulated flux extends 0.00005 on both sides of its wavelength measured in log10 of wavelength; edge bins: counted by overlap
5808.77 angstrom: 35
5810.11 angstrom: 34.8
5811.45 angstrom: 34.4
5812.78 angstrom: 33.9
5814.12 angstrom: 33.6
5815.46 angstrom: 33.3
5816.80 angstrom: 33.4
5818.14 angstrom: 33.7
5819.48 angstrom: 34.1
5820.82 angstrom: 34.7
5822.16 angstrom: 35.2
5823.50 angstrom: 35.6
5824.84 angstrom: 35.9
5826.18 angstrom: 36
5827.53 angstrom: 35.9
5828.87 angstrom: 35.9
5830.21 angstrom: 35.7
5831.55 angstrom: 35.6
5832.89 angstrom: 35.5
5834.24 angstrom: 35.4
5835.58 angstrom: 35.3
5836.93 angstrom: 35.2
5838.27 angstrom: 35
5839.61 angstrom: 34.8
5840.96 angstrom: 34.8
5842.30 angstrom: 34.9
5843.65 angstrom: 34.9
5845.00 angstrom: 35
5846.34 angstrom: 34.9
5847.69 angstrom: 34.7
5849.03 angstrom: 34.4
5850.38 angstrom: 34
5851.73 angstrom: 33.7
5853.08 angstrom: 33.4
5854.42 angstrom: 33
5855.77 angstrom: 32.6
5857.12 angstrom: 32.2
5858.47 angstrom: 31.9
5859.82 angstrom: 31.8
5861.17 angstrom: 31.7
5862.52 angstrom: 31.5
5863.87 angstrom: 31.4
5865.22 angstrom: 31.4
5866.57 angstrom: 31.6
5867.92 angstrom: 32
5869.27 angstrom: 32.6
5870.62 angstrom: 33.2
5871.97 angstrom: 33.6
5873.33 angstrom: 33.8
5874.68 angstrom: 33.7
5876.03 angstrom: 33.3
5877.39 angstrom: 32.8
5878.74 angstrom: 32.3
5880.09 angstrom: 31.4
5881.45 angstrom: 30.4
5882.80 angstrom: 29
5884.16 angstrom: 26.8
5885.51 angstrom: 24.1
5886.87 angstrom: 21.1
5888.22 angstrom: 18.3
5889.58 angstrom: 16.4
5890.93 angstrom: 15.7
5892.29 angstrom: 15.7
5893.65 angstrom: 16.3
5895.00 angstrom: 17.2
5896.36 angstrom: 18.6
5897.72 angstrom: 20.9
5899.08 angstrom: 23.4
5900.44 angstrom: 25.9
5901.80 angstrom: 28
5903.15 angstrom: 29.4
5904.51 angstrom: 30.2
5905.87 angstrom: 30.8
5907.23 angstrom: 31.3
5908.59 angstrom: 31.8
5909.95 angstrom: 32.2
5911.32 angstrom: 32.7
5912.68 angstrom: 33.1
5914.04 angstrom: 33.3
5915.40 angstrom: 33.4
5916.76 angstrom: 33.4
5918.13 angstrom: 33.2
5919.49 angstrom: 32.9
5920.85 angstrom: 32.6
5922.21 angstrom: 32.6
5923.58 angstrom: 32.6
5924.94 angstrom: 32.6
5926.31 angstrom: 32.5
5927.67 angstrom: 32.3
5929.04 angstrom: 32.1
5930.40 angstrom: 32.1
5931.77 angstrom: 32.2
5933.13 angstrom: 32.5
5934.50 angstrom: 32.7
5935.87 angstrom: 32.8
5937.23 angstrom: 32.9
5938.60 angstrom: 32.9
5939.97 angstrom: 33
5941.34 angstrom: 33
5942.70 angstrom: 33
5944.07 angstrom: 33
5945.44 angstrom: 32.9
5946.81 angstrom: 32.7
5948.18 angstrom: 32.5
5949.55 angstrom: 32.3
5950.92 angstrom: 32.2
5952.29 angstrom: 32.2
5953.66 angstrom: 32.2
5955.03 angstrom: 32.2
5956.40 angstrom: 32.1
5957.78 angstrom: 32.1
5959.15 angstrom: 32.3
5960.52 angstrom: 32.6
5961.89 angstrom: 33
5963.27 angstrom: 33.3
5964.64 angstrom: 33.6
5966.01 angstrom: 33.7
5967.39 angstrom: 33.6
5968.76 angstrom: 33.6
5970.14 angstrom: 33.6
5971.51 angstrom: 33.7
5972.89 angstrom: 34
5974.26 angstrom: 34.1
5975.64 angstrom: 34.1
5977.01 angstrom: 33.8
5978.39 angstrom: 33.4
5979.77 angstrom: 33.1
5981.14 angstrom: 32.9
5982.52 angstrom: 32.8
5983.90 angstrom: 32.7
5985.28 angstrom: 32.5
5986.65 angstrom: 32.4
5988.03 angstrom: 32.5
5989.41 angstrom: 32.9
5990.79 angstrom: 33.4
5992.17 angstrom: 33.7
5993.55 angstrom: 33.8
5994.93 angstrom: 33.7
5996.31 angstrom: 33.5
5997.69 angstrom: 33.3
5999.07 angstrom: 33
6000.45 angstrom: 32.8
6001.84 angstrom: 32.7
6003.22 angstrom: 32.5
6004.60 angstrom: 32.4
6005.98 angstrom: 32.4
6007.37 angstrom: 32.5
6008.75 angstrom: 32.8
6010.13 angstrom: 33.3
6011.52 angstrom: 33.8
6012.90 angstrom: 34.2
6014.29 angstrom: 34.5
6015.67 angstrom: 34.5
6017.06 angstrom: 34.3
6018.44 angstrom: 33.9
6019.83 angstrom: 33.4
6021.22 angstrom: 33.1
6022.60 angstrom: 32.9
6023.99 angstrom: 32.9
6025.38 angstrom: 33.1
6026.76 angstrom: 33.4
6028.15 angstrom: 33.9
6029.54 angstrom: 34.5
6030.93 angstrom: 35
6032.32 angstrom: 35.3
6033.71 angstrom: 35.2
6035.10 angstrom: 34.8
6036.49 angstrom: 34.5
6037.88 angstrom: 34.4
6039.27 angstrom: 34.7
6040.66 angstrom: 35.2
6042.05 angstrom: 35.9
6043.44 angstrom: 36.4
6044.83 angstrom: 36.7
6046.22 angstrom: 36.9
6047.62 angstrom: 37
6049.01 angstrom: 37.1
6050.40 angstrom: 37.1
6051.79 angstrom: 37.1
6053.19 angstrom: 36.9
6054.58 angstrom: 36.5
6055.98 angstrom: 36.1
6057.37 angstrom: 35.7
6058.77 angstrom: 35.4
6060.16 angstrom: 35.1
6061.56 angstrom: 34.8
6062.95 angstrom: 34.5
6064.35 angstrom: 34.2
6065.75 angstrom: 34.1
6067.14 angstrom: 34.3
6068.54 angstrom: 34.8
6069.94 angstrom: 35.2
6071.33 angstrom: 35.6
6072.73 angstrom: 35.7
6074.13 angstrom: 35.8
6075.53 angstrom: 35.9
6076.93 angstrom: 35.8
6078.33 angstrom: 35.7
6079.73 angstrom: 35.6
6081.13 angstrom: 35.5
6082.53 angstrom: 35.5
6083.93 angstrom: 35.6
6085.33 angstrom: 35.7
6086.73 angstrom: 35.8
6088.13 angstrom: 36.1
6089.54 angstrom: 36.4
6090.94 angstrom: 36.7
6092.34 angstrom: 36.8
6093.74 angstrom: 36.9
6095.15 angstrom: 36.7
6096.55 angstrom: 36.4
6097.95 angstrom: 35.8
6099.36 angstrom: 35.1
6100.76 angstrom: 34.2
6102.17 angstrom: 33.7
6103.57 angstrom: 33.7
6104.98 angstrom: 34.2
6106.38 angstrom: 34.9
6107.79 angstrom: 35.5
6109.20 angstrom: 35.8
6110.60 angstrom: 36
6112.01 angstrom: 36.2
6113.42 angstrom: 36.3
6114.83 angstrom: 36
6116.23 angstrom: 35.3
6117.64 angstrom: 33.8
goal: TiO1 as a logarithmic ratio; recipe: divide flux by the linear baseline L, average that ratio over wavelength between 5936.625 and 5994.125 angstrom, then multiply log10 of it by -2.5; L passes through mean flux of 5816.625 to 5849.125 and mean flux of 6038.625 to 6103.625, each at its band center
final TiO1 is 0.08 mag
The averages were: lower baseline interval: 35.1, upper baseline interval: 35.7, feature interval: 33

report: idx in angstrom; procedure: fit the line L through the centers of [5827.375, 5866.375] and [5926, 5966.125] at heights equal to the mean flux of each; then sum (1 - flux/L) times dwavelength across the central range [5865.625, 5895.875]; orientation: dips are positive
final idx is 6.0 angstrom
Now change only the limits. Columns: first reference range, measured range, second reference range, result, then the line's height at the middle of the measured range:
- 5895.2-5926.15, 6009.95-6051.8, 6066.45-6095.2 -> -0.83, 34.1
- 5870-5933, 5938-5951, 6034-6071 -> -0.88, 30.7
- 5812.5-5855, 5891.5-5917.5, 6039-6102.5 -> 5.82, 35.1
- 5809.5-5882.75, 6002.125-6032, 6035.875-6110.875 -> 1.41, 35.2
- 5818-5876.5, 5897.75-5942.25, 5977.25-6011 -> 2.48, 33.5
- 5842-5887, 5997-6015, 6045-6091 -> 0.81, 34.7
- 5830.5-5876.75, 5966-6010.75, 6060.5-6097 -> 2.10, 34.8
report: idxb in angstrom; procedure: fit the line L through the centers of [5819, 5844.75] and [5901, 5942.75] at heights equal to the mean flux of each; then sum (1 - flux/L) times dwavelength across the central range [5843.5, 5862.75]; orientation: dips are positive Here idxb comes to 0.7 angstrom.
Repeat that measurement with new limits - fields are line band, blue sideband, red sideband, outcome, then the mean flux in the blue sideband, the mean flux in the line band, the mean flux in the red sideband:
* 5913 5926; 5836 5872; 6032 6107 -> 0.4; 33.4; 32.9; 35.6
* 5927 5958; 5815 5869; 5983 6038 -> 1.1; 34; 32.5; 33.5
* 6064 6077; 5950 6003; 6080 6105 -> 0.0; 33.1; 35.1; 35.6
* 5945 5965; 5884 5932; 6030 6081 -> -1.5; 27.7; 32.5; 35.6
